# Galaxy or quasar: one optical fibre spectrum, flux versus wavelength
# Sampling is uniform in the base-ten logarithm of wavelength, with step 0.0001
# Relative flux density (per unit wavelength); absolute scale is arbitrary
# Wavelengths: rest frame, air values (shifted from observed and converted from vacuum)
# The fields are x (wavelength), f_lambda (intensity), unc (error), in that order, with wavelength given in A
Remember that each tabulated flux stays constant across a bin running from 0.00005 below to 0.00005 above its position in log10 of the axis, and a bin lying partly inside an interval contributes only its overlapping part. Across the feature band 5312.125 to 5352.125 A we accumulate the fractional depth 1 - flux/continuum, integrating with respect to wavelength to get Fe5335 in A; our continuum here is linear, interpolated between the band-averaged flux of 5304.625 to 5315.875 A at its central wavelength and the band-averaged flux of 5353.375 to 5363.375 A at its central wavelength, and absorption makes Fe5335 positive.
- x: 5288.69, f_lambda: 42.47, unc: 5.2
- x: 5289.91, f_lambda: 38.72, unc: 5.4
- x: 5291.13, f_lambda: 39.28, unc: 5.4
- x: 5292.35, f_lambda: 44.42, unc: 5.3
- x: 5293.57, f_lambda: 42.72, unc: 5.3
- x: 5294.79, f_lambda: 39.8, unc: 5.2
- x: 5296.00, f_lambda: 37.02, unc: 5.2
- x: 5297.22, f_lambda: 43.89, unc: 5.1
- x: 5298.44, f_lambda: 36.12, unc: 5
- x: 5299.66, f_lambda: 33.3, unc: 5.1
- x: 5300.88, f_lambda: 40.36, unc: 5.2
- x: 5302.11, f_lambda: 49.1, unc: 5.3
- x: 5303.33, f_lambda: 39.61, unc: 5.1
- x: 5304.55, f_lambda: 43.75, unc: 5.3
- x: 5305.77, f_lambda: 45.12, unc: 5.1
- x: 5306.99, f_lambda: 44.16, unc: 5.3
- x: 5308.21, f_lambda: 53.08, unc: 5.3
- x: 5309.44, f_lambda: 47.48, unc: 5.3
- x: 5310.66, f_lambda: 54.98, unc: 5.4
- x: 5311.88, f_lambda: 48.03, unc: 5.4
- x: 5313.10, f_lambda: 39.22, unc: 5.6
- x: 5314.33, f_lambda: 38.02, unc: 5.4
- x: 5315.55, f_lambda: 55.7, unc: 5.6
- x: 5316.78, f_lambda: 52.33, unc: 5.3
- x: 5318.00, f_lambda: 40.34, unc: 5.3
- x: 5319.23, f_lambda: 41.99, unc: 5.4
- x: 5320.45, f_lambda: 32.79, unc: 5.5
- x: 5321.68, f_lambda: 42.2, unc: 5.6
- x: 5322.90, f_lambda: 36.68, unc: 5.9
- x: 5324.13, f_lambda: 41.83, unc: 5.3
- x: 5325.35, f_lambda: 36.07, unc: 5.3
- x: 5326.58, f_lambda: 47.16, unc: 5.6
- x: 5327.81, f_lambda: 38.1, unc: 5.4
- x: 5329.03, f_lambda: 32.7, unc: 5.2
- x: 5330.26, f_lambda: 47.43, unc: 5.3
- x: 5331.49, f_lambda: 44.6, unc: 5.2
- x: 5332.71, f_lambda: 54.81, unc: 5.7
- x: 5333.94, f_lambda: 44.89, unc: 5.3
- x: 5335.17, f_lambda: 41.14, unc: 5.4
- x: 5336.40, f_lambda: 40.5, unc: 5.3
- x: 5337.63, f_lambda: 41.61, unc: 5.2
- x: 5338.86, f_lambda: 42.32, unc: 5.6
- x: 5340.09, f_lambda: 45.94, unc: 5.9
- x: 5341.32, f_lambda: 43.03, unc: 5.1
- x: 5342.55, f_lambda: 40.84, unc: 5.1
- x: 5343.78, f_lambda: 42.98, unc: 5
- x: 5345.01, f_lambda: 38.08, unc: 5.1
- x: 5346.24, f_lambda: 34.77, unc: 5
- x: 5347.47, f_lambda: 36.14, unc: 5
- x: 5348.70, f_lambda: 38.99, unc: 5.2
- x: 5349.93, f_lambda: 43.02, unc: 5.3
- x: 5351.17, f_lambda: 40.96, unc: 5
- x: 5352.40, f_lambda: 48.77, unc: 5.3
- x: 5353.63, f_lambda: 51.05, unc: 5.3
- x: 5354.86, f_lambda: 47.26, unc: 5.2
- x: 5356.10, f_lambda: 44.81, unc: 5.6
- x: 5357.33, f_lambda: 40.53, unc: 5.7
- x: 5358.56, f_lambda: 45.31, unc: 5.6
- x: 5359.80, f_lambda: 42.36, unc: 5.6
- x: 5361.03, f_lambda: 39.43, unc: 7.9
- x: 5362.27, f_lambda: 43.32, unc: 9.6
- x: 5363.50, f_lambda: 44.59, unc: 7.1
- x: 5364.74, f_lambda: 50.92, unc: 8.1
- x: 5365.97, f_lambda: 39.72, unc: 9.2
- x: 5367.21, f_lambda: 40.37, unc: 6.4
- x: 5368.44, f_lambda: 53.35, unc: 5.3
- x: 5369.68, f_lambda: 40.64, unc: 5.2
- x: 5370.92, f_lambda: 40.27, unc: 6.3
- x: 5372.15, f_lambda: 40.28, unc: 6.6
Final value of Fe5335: 3.3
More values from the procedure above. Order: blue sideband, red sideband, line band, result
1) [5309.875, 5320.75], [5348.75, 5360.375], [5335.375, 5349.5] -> 1.3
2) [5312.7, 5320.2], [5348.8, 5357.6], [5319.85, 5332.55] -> 1.1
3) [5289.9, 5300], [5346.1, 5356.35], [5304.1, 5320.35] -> -2.1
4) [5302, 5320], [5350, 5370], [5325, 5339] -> 0.8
